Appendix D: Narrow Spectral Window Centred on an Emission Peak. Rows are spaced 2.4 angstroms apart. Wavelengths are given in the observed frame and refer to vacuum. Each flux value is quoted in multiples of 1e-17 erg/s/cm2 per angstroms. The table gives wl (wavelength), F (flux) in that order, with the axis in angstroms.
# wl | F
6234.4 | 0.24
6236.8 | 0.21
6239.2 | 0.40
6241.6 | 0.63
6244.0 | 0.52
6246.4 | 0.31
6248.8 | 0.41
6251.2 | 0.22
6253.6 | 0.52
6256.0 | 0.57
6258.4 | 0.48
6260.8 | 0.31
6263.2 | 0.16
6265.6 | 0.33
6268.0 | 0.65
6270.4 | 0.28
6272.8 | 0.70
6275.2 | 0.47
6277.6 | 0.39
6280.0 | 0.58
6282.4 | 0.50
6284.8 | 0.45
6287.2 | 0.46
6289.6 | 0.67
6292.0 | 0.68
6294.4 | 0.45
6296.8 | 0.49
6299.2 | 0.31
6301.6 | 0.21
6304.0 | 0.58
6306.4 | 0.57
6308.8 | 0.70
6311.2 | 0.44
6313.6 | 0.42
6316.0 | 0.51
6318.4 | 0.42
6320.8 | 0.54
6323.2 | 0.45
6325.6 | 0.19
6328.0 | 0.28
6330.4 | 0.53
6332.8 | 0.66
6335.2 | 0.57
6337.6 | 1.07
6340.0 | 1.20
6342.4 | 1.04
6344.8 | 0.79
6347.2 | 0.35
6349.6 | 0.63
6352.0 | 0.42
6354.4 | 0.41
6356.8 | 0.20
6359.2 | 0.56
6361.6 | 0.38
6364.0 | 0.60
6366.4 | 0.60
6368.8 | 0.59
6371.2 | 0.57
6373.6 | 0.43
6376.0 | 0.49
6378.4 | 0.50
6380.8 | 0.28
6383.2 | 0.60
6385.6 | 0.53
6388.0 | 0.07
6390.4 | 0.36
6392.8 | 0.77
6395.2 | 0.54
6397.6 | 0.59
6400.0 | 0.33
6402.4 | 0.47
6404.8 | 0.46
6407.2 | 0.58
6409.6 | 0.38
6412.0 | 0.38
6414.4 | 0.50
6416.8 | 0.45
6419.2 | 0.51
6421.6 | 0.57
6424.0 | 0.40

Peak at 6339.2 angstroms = [O II] 3727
